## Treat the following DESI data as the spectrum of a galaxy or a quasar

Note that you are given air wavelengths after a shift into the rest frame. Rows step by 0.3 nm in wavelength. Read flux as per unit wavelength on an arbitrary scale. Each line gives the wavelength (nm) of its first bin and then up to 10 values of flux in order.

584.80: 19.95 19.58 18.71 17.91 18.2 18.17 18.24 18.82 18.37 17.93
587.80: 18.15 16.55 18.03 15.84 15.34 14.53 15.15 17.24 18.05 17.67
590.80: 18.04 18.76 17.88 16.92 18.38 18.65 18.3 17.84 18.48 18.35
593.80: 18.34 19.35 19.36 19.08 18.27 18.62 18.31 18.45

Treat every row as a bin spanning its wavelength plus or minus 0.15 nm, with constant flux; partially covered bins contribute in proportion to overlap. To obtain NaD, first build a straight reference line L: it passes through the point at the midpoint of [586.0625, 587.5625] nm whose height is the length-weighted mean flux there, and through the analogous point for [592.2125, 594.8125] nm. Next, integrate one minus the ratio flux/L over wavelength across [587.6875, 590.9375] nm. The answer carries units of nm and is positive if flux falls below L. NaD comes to 0.296 nm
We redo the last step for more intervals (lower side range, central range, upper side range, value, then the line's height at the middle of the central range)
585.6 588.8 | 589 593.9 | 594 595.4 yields 0.237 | 18.5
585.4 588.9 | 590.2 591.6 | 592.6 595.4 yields 0.017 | 18.3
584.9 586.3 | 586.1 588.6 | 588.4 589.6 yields -0.141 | 17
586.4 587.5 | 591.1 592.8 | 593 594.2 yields 0.040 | 18.5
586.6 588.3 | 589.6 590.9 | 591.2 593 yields 0.041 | 18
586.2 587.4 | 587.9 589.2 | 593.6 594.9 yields 0.147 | 18.5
